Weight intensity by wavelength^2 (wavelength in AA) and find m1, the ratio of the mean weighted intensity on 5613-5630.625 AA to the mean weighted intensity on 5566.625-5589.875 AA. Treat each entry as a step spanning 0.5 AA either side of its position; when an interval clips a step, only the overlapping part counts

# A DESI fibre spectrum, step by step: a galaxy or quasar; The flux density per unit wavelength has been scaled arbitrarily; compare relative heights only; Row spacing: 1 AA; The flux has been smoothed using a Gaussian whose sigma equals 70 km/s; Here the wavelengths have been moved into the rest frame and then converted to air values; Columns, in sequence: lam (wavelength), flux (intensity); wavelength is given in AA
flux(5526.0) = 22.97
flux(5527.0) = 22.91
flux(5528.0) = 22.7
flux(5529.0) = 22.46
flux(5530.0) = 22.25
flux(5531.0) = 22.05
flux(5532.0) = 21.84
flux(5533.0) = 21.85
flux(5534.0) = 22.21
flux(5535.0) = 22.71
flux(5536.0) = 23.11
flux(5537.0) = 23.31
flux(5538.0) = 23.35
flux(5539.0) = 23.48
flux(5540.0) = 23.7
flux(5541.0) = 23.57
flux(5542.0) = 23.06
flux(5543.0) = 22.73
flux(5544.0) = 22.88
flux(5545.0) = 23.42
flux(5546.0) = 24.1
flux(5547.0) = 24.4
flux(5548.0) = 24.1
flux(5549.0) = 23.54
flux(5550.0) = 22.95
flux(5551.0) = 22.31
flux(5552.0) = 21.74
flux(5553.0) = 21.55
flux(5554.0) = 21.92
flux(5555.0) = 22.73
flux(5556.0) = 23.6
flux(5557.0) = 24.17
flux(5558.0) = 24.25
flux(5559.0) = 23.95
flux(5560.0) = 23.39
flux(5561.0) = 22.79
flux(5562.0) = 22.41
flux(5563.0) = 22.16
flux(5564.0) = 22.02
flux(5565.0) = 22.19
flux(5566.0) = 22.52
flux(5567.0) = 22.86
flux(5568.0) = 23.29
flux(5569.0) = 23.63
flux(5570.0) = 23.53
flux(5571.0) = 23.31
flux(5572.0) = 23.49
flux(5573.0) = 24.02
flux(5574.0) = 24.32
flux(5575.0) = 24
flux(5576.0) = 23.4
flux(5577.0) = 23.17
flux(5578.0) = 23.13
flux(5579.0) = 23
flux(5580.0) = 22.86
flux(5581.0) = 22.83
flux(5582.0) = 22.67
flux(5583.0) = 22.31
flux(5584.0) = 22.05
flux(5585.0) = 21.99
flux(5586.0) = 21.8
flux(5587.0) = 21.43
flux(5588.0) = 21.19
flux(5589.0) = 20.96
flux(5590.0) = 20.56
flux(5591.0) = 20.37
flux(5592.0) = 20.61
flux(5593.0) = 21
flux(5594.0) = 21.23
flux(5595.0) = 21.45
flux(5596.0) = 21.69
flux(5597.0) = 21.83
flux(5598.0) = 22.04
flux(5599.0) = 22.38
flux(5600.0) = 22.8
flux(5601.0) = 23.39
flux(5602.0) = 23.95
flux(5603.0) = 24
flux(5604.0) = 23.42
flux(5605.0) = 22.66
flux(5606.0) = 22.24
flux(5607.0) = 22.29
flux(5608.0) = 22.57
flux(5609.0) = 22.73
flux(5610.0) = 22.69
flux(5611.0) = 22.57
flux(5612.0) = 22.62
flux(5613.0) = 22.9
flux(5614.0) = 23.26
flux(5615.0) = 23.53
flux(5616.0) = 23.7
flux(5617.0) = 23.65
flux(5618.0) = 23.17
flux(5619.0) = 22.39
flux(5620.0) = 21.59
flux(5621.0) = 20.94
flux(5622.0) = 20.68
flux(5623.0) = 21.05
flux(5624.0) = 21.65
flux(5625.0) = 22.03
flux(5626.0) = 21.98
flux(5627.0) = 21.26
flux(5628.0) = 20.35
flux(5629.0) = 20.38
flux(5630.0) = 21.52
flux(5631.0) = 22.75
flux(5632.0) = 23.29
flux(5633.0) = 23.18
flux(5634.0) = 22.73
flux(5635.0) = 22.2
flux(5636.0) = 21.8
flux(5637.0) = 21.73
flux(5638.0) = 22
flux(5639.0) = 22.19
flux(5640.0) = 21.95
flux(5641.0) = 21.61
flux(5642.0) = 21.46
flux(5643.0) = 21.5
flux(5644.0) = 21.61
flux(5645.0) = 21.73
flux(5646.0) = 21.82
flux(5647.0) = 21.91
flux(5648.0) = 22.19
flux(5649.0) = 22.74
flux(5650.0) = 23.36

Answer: 1.0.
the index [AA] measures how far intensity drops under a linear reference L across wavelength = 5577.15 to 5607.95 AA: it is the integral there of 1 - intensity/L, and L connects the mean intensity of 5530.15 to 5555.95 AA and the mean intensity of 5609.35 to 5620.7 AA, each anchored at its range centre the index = 1.0 AA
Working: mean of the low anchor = 22.9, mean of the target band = 22.2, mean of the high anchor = 22.9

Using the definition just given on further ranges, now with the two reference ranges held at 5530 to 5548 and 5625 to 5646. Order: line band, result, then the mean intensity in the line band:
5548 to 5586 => -0.4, 23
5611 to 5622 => -0.3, 22.7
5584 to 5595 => 0.6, 21.2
